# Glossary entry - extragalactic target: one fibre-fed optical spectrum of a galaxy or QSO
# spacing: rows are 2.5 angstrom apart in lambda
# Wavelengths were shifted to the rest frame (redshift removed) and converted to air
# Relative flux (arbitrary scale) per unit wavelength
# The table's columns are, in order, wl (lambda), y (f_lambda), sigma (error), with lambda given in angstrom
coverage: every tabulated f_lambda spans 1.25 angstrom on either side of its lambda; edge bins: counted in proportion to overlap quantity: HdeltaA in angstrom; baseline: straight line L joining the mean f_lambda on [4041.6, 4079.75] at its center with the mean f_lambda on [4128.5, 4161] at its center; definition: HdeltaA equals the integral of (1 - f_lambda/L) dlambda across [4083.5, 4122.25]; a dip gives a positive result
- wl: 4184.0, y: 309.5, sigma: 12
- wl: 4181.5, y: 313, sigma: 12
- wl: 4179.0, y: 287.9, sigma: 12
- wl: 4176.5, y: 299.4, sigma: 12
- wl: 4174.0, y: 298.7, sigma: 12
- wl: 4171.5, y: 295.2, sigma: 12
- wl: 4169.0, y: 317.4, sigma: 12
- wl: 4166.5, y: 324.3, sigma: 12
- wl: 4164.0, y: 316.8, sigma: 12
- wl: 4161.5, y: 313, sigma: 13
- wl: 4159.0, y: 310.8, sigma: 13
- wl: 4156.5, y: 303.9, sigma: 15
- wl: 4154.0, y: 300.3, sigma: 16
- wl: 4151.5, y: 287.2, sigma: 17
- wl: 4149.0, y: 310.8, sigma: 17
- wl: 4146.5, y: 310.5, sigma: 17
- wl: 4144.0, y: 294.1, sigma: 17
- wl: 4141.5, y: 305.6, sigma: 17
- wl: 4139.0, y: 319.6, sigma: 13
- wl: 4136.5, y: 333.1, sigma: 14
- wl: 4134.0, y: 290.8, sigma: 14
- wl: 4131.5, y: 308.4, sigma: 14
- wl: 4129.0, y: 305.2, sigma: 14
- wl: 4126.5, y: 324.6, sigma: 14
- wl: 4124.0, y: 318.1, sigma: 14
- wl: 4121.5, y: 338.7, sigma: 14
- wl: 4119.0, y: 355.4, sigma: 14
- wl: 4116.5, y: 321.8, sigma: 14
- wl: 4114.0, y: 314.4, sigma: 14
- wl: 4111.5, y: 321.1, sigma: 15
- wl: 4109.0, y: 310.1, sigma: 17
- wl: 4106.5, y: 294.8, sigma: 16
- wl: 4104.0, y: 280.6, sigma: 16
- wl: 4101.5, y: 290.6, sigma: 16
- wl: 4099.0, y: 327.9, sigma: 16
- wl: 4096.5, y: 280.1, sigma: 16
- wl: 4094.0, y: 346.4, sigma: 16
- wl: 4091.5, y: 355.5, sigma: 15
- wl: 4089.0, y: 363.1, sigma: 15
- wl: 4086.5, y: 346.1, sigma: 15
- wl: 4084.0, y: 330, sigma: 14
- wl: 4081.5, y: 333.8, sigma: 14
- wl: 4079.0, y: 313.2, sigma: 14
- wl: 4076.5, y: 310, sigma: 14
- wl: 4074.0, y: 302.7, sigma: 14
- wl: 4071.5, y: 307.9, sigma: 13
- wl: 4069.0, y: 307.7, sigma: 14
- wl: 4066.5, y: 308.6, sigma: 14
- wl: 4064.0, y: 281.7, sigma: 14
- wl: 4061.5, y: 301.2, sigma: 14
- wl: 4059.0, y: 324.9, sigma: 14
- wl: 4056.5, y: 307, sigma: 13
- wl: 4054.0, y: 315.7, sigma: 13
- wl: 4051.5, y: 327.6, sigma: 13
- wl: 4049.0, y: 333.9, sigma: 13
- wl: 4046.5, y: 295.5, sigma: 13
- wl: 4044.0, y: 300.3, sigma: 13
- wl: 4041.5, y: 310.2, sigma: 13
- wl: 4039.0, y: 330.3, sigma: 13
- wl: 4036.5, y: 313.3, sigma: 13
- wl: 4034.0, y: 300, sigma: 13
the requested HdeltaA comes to -1.9 angstrom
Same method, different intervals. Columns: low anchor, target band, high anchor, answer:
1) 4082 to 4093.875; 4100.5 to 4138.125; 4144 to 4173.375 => 1.8 angstrom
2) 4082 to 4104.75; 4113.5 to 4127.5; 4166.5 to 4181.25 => -0.5 angstrom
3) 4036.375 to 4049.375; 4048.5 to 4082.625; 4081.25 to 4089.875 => 1.7 angstrom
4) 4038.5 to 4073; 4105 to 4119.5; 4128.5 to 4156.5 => -0.5 angstrom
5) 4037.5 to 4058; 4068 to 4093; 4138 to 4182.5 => -1.2 angstrom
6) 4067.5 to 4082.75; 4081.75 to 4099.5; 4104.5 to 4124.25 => -1.1 angstrom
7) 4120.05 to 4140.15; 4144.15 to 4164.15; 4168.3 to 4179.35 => 0.2 angstrom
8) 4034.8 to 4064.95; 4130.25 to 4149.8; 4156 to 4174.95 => 0.1 angstrom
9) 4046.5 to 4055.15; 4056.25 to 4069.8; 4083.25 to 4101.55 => 0.8 angstrom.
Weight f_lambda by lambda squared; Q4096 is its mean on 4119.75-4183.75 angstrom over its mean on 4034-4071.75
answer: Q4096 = 1.04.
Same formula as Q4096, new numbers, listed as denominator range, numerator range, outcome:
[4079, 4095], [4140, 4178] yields 0.92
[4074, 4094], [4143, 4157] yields 0.93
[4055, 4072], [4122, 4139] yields 1.06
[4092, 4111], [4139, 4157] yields 1.01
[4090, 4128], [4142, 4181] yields 0.98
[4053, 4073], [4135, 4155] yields 1.04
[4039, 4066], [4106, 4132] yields 1.07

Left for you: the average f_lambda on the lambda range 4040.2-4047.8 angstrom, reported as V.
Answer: 302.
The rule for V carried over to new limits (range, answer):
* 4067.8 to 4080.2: 308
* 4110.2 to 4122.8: 330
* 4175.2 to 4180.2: 294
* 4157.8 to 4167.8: 316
